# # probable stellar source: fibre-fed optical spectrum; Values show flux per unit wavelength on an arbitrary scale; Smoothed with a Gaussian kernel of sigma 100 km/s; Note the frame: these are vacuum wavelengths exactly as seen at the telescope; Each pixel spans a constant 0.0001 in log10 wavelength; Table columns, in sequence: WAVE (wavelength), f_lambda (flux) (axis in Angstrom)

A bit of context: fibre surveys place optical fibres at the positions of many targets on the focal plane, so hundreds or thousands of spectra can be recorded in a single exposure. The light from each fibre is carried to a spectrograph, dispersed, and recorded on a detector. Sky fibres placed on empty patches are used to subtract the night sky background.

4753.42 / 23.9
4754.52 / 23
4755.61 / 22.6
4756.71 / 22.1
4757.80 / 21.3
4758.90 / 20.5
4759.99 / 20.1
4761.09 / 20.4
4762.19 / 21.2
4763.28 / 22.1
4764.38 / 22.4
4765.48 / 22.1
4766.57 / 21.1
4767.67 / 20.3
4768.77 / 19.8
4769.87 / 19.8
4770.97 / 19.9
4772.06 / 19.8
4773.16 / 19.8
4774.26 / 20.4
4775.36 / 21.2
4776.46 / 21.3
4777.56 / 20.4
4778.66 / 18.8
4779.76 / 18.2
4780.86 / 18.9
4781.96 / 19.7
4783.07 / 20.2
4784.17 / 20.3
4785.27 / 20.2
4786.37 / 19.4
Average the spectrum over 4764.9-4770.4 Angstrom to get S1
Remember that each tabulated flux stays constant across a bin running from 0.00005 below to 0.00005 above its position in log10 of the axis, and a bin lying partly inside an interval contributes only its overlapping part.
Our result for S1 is 20.6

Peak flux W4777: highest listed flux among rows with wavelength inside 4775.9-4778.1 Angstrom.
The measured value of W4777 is 21.3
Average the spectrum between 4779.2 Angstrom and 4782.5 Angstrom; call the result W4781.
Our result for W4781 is 18.9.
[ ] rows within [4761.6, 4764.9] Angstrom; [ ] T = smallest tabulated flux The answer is 21.2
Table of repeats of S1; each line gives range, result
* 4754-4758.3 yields 22.3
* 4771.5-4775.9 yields 20.3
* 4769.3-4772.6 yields 19.9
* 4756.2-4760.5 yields 21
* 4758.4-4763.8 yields 20.9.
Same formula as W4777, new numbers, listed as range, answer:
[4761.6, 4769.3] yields 22.4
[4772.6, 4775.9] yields 21.2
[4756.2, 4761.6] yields 22.1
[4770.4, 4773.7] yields 19.9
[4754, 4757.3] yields 23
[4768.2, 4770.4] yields 19.8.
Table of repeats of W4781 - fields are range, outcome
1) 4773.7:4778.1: 20.8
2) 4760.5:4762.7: 20.7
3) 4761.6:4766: 21.9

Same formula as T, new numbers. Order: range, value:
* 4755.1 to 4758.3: 21.3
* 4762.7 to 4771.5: 19.8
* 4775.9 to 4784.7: 18.2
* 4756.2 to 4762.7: 20.1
